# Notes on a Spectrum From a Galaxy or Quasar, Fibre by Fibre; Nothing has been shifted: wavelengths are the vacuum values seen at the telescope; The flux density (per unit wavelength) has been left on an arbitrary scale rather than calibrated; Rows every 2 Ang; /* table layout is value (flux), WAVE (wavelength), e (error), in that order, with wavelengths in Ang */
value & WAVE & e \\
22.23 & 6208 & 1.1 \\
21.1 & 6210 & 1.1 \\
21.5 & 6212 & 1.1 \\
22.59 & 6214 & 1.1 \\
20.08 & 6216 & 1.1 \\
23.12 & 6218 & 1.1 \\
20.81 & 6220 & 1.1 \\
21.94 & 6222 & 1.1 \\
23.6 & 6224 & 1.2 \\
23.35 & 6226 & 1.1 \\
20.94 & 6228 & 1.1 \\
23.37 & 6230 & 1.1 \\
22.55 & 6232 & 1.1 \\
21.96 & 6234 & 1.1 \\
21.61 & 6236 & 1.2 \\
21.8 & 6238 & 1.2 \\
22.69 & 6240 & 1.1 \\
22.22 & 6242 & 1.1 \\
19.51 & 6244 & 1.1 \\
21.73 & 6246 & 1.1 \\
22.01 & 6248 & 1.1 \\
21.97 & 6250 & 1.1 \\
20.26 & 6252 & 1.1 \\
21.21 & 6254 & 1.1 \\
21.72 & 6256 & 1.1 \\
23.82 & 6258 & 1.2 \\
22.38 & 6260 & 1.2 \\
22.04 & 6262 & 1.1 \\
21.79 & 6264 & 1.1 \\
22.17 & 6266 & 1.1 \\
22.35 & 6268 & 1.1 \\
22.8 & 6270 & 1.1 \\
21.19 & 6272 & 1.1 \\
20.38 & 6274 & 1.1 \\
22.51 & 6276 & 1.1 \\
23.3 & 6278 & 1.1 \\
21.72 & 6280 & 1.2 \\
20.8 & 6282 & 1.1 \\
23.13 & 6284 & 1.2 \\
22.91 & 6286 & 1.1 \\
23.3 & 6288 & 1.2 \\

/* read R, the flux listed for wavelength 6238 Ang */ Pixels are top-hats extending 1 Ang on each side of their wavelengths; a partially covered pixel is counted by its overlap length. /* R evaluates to 21.8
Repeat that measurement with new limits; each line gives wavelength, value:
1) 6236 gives 21.61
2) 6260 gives 22.38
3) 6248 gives 22.01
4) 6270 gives 22.8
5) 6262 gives 22.04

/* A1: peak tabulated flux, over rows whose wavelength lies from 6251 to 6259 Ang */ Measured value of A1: 23.82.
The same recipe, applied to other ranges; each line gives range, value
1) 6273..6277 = 22.51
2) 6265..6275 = 22.8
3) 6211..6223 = 23.12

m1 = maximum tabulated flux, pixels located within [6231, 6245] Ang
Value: 22.69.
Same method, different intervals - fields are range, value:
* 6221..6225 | 23.6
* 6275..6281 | 23.3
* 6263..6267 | 22.17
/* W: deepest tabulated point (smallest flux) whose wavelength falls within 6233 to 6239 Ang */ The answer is 21.61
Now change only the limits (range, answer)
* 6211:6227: 20.08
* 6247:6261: 20.26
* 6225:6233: 20.94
